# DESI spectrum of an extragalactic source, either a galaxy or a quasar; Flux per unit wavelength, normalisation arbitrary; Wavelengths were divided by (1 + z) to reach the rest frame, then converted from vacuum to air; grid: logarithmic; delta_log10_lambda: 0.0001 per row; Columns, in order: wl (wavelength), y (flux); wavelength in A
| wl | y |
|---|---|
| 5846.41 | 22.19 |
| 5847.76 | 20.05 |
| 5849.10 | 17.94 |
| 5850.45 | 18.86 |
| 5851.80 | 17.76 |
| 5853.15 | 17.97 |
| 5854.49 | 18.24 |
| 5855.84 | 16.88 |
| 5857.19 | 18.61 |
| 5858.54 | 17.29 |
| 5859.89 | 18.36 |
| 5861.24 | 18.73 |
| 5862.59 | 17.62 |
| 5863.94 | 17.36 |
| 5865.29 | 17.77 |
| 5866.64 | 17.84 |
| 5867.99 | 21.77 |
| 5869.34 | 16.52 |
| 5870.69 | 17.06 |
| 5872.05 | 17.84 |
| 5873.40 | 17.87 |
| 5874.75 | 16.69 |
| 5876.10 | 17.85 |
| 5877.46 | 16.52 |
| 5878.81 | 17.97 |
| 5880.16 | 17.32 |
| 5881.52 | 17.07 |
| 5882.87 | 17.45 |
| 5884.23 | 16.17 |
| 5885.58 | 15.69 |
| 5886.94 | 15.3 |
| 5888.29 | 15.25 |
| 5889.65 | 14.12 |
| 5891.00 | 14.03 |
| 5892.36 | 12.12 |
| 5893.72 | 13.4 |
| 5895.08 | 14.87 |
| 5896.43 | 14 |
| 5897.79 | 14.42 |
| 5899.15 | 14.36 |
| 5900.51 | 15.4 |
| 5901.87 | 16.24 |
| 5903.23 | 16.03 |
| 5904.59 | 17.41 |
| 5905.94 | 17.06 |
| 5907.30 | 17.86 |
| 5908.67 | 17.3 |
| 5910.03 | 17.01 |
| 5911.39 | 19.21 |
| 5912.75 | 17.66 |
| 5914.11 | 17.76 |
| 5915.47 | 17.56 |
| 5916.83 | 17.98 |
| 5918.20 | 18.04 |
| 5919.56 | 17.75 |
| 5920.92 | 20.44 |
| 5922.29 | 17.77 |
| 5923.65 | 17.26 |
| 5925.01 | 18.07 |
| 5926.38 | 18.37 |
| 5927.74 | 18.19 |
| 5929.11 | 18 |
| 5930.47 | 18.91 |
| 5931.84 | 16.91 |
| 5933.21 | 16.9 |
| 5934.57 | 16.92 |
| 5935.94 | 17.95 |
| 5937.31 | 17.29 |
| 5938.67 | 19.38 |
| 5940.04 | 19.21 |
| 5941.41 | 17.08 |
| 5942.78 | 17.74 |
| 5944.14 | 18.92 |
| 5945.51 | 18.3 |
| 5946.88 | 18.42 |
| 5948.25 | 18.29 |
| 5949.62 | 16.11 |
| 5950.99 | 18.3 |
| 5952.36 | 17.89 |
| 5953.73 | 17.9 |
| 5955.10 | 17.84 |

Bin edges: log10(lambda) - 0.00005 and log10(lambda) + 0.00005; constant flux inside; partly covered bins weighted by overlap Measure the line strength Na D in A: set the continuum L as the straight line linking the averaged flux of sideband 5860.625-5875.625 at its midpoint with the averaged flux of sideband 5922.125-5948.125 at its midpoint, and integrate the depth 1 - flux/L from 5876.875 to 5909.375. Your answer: 4.0 A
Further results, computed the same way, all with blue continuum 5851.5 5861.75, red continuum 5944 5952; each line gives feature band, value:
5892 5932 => 2.3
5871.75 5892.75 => 2.0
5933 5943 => 0.1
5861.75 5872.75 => 0.0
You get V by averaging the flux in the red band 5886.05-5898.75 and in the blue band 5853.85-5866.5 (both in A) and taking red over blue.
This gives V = 0.8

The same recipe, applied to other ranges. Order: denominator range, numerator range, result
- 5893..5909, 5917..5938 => 1.15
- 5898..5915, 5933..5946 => 1.07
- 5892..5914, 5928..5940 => 1.12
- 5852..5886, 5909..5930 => 1.02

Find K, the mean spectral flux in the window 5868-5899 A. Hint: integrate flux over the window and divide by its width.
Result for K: 16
